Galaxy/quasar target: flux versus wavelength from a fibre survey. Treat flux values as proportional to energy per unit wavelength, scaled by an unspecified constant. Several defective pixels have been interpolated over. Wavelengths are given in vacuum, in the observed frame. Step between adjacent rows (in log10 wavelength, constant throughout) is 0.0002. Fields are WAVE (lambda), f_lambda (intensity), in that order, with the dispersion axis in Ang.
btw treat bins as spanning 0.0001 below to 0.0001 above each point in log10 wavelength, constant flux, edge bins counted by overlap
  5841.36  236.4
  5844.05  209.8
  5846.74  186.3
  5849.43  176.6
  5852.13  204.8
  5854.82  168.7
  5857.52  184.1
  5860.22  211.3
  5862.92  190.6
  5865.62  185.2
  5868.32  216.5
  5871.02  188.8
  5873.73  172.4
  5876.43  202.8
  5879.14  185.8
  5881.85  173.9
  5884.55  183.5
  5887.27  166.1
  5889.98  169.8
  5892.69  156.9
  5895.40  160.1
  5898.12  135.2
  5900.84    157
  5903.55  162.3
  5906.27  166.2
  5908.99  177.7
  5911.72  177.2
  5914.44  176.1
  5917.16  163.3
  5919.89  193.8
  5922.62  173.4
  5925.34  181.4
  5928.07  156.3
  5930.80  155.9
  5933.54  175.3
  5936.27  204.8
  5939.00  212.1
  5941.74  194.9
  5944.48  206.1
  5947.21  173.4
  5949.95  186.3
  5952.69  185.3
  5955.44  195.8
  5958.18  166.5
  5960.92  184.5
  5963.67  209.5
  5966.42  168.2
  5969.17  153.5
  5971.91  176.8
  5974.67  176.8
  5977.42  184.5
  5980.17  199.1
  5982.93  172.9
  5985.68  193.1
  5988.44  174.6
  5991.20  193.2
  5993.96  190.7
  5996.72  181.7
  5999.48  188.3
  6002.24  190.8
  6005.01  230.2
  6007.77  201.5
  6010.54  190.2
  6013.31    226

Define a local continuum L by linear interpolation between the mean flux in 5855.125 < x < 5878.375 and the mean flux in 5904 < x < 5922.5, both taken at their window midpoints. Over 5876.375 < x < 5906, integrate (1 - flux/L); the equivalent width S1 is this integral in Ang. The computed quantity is 2.7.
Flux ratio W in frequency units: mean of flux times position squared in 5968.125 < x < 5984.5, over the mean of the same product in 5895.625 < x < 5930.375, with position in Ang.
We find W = 1.1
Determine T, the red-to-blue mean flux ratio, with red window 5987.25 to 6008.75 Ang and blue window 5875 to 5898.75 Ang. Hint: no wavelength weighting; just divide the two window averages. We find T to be 1.13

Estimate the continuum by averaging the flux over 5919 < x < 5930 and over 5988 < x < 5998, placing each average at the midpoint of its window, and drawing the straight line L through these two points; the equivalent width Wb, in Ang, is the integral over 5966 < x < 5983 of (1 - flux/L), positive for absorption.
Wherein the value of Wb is 0.6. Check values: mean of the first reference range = 174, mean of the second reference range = 186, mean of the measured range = 177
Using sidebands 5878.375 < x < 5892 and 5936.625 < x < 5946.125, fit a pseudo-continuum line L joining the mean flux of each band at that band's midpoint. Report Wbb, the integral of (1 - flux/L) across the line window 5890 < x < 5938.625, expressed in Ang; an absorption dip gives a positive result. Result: 5.1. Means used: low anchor 174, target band 170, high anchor 204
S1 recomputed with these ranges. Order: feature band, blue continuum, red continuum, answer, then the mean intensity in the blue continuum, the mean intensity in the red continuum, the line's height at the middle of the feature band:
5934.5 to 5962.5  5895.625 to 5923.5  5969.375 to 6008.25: -2.1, 168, 188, 178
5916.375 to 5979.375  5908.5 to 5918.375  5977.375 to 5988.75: -0.9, 173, 186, 180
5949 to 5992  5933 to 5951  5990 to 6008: 2.9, 194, 196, 195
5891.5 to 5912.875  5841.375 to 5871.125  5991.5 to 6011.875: 3.7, 195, 196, 195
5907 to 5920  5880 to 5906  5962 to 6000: -0.6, 163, 183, 168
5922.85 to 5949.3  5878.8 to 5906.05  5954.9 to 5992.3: -1.6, 164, 182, 174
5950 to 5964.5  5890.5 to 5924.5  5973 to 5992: -0.7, 167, 184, 179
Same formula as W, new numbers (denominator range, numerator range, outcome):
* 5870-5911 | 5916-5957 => 1.10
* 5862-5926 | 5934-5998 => 1.09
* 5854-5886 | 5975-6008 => 1.05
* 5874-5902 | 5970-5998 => 1.12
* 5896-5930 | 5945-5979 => 1.09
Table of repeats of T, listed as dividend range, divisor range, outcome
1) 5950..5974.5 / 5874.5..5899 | 1.05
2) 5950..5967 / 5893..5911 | 1.16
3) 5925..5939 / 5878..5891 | 1.01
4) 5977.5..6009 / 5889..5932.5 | 1.15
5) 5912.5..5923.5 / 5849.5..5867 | 0.93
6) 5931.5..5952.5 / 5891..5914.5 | 1.18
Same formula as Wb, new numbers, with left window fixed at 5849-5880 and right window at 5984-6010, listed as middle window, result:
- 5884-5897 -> 1.8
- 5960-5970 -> 0.7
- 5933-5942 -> -0.3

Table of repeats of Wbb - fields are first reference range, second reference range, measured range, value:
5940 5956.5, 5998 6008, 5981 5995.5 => 1.0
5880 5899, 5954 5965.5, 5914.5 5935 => 0.5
